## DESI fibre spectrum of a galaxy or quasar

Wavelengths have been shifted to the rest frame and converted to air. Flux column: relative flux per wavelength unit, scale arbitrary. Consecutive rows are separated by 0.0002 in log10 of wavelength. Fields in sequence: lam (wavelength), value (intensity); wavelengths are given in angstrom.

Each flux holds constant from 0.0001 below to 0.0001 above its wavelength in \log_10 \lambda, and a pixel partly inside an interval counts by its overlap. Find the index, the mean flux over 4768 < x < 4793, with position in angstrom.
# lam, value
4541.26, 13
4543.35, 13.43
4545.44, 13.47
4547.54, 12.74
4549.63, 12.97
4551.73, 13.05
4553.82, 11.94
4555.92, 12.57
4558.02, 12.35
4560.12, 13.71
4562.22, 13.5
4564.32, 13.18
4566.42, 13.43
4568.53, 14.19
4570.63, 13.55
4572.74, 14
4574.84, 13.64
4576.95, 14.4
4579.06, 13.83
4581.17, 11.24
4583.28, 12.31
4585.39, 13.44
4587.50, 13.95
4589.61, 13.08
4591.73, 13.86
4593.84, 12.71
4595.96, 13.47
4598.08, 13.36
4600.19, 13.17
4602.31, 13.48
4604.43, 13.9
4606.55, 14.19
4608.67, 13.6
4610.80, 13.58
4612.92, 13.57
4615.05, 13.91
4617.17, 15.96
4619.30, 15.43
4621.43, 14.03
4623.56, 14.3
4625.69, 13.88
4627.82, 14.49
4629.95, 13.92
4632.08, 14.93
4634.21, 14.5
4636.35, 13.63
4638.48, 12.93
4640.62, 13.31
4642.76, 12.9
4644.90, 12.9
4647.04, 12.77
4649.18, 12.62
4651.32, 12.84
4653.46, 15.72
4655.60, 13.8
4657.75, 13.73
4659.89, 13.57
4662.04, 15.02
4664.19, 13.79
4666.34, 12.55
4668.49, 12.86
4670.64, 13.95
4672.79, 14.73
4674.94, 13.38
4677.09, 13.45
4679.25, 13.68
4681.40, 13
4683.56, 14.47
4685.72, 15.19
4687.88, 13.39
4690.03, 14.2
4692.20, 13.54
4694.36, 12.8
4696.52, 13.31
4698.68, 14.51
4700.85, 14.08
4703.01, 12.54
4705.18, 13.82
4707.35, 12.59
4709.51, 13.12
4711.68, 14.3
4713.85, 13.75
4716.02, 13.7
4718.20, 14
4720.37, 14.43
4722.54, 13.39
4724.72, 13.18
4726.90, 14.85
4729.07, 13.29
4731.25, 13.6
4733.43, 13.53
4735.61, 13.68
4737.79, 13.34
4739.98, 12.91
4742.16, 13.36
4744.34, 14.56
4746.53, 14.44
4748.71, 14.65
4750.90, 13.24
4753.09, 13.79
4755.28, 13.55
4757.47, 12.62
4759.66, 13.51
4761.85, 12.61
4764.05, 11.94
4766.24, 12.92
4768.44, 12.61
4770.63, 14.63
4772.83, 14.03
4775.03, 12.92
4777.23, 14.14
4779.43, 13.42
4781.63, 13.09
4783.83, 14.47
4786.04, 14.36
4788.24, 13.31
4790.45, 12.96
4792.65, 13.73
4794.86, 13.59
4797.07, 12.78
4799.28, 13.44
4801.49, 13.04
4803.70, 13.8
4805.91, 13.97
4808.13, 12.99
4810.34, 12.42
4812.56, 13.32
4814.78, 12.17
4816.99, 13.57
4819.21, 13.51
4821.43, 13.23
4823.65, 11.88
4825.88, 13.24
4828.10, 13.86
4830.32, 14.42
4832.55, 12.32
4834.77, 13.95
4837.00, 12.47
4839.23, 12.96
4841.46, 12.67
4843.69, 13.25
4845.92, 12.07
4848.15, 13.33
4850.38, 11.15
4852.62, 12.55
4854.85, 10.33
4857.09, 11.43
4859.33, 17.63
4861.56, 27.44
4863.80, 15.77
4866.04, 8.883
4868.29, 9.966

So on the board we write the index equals 13.7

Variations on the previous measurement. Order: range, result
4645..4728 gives 13.7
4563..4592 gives 13.4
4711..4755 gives 13.8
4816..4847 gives 13.1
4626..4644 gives 13.8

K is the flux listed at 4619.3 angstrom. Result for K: 15.43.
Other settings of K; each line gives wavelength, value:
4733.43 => 13.53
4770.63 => 14.63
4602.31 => 13.48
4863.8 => 15.77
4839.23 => 12.96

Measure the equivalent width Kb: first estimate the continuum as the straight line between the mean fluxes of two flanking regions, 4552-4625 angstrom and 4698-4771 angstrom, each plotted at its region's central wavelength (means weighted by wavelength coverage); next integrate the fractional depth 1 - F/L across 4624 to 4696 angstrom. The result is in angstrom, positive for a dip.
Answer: -0.9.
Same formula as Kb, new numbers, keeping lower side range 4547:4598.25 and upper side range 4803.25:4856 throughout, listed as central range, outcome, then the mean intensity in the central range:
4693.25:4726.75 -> -1.5 angstrom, 13.6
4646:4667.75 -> -0.9 angstrom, 13.6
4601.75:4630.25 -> -2.2 angstrom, 14.2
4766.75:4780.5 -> -0.7 angstrom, 13.6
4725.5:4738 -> -0.7 angstrom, 13.7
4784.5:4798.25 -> -0.6 angstrom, 13.5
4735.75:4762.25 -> -1.2 angstrom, 13.6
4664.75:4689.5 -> -1.2 angstrom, 13.7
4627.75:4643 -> -0.8 angstrom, 13.8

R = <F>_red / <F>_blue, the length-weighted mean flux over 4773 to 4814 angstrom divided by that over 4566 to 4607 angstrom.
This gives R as 1.0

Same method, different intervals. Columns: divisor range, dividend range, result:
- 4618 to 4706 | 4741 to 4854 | 0.96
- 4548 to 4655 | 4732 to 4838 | 0.99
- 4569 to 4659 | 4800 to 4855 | 0.95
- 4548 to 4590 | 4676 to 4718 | 1.03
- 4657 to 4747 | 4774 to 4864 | 0.99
